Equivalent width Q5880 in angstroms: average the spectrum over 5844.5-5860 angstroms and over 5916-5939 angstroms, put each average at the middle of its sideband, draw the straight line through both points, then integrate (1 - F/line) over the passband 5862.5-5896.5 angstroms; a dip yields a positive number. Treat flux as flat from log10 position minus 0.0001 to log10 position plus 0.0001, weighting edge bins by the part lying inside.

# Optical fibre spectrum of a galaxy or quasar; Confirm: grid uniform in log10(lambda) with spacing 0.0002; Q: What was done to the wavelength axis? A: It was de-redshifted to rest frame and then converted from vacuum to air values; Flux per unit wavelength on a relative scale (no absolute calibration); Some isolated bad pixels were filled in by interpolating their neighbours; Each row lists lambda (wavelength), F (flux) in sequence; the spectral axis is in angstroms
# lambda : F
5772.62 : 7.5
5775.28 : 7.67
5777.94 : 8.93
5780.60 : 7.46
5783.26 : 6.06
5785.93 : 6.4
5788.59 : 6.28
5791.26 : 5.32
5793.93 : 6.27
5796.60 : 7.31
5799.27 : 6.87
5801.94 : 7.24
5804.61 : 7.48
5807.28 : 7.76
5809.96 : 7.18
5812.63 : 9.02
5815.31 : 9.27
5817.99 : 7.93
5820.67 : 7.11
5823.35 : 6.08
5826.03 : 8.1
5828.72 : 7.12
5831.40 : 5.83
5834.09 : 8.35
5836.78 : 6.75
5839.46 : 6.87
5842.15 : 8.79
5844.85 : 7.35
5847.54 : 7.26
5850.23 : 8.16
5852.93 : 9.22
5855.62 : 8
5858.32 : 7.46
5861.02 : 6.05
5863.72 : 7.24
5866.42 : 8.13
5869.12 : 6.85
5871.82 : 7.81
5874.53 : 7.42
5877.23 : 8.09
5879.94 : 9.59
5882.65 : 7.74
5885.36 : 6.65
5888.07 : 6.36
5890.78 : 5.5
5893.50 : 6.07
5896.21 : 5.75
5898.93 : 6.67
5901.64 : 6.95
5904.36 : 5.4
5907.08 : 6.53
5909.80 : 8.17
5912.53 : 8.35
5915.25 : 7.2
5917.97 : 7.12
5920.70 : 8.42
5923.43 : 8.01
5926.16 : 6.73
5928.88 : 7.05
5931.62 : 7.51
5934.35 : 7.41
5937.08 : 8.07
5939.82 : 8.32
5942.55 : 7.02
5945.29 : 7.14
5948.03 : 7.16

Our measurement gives 2.5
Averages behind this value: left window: 7.91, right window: 7.55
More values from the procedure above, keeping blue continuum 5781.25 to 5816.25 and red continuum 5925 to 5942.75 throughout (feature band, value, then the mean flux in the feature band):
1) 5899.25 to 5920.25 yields 0.8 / 7.14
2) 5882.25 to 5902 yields 2.7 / 6.38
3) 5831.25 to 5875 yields -1.8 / 7.55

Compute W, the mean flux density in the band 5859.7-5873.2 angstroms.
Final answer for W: 7.22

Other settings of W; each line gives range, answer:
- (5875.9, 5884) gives 8.47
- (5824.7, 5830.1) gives 7.59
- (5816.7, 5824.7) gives 7.04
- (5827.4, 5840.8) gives 6.99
